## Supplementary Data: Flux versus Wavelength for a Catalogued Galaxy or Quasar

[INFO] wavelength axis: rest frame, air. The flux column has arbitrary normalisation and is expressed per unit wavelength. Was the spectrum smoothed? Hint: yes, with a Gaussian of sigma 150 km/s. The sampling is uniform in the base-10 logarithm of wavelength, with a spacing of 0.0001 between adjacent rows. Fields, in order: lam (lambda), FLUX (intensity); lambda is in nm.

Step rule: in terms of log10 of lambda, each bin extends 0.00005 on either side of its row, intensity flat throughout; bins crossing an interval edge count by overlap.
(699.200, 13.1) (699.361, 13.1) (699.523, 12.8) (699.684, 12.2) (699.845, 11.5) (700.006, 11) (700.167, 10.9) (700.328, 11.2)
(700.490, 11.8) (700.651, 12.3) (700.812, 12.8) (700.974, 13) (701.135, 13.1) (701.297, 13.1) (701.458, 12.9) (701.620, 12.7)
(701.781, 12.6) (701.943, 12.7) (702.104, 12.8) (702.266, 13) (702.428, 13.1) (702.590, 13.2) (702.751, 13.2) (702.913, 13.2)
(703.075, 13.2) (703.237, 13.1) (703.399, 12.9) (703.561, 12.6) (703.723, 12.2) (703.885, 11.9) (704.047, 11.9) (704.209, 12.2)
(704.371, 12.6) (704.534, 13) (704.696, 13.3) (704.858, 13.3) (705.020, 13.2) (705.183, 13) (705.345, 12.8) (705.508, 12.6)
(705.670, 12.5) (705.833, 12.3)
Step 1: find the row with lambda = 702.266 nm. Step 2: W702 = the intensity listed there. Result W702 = 13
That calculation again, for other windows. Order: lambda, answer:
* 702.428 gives 13.1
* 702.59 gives 13.2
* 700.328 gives 11.2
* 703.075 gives 13.2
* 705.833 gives 12.3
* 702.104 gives 12.8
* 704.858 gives 13.3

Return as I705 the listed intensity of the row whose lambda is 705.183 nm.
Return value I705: 13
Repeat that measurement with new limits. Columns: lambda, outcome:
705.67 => 12.5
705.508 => 12.6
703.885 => 11.9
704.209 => 12.2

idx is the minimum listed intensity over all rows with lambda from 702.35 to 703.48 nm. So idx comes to 12.9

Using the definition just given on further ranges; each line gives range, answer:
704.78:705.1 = 13.2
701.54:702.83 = 12.6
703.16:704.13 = 11.9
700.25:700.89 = 11.2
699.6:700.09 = 11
